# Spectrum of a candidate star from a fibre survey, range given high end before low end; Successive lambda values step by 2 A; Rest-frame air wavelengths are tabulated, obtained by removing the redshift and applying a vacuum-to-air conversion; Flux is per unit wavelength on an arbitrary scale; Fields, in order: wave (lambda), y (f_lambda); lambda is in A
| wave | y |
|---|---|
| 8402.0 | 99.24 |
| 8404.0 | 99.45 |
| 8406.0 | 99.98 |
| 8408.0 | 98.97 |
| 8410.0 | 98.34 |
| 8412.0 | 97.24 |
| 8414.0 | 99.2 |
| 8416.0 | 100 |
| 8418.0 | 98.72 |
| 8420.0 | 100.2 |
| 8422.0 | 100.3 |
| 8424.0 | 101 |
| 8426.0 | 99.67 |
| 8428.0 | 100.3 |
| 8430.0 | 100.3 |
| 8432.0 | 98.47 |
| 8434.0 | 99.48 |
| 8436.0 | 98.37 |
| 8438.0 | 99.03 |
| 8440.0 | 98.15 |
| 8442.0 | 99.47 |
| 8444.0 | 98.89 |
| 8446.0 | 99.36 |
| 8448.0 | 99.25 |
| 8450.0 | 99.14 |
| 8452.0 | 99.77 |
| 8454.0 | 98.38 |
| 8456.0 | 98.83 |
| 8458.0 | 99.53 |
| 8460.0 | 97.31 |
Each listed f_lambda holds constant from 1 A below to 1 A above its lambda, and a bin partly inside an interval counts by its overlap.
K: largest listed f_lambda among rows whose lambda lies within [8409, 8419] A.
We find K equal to 100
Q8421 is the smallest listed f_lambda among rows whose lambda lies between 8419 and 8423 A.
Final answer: 100.2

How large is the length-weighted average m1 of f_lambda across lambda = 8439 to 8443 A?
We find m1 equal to 98.8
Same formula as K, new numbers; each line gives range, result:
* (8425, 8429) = 100.3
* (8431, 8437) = 99.48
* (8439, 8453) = 99.77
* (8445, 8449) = 99.36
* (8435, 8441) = 99.03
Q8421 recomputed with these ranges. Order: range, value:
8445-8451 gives 99.14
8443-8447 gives 98.89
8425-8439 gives 98.37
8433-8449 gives 98.15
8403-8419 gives 97.24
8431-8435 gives 98.47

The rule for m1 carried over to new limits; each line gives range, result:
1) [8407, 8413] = 98.2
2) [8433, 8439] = 99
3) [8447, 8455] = 99.1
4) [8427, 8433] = 99.7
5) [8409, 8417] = 98.7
